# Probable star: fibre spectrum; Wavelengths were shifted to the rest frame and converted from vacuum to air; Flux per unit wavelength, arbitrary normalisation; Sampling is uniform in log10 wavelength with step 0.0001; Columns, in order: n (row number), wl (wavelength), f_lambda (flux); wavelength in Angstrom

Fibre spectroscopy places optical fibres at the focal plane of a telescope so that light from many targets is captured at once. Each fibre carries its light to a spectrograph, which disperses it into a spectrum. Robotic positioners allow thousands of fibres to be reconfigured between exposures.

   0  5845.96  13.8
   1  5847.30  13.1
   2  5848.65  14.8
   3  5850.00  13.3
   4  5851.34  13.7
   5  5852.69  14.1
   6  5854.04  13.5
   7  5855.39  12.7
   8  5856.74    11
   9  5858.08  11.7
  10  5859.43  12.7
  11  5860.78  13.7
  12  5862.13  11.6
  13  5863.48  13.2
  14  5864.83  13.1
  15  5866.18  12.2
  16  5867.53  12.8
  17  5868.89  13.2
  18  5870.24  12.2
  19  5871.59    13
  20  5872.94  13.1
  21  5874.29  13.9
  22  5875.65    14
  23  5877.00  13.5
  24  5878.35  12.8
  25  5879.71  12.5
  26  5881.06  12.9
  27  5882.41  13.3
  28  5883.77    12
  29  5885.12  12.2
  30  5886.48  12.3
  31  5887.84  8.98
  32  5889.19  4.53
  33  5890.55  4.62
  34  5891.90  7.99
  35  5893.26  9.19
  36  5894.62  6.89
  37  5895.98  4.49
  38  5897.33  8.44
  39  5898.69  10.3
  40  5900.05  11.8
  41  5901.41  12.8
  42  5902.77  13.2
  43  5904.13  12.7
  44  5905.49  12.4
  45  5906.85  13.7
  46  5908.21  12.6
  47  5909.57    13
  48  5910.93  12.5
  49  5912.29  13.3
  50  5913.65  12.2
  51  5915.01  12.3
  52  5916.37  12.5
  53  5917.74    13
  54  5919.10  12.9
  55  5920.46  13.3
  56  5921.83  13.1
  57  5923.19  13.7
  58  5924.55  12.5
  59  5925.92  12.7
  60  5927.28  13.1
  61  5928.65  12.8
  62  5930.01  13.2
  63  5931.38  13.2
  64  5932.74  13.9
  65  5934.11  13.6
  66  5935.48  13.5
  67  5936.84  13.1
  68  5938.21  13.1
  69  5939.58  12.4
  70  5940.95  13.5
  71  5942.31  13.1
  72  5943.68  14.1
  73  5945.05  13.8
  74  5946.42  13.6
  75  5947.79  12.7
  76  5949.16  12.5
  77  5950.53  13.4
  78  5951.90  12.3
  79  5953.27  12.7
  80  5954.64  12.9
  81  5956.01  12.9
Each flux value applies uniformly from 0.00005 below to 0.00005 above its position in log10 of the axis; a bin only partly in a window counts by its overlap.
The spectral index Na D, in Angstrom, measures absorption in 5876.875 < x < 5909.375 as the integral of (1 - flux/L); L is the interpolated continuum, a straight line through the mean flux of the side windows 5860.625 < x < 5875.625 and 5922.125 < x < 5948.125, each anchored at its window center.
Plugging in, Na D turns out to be 5.95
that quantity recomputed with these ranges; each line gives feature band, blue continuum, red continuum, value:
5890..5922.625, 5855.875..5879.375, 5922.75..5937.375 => 4.5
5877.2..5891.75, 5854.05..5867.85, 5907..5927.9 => 2.4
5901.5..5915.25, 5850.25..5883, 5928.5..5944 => 0.4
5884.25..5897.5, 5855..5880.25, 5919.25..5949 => 5.1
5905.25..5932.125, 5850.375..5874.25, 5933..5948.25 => 0.6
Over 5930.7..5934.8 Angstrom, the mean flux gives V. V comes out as 13.6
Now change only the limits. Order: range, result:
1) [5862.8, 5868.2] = 12.8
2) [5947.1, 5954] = 12.7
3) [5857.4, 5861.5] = 12.7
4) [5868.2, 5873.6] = 12.9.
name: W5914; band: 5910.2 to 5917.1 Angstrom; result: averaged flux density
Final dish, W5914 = 12.6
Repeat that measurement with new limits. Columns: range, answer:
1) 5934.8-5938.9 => 13.2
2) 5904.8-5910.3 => 12.9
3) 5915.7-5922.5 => 12.9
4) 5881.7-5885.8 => 12.5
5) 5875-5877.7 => 13.8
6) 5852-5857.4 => 12.8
